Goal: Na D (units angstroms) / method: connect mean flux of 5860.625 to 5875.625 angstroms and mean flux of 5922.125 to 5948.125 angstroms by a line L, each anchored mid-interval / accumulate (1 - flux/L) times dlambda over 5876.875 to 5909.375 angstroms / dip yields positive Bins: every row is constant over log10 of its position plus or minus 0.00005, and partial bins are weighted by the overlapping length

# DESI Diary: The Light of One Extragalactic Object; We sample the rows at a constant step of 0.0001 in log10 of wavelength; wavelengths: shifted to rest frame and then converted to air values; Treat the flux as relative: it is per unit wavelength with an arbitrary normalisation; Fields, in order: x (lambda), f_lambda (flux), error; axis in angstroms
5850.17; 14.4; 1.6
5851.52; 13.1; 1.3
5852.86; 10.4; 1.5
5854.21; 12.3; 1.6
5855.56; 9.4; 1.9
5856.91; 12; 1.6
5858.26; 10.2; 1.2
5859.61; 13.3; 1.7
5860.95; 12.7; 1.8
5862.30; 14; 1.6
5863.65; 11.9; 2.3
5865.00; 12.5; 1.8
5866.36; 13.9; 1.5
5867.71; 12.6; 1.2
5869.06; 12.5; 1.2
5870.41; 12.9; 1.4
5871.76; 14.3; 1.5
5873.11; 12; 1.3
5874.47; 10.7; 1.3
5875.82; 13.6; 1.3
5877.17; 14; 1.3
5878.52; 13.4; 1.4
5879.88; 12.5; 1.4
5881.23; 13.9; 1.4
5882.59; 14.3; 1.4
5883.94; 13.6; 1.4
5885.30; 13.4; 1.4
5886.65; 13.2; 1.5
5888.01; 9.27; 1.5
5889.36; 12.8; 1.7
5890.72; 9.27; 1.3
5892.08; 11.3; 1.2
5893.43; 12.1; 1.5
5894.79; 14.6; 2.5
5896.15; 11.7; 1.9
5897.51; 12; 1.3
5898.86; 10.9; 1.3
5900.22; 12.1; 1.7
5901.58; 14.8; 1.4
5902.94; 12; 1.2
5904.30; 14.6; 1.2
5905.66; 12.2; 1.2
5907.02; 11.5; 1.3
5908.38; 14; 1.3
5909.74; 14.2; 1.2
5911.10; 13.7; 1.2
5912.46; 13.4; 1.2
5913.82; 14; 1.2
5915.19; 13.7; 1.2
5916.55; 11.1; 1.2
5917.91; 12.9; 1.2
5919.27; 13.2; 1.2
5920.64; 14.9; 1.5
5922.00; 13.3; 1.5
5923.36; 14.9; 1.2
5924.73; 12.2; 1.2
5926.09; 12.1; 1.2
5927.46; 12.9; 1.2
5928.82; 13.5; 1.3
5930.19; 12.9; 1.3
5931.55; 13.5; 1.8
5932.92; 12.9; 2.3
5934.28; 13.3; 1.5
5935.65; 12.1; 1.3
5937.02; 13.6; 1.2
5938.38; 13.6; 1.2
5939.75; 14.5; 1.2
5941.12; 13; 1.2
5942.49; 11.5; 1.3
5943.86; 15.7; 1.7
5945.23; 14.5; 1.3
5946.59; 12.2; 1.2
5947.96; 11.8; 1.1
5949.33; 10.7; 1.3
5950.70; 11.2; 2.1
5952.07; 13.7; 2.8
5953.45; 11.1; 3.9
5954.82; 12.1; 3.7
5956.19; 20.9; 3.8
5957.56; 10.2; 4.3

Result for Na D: 0.7 angstroms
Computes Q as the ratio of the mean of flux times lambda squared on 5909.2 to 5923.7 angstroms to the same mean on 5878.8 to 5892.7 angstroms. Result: 1.11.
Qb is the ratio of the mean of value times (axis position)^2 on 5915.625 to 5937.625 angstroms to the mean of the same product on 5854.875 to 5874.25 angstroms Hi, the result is 1.08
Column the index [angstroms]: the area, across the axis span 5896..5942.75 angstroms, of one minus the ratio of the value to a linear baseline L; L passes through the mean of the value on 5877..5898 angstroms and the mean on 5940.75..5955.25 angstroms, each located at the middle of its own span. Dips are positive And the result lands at -2.1 angstroms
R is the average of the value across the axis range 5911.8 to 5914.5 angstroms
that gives 13.7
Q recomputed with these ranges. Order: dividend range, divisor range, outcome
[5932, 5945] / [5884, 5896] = 1.13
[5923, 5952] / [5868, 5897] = 1.05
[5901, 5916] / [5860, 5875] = 1.07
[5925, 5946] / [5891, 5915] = 1.05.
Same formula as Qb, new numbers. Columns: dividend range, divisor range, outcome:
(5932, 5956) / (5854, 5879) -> 1.06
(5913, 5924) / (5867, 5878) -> 1.07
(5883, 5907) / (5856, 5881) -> 0.98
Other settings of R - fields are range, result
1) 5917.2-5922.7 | 13.6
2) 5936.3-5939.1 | 13.6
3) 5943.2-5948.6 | 13.6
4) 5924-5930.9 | 12.7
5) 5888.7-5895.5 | 12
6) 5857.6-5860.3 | 11.8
